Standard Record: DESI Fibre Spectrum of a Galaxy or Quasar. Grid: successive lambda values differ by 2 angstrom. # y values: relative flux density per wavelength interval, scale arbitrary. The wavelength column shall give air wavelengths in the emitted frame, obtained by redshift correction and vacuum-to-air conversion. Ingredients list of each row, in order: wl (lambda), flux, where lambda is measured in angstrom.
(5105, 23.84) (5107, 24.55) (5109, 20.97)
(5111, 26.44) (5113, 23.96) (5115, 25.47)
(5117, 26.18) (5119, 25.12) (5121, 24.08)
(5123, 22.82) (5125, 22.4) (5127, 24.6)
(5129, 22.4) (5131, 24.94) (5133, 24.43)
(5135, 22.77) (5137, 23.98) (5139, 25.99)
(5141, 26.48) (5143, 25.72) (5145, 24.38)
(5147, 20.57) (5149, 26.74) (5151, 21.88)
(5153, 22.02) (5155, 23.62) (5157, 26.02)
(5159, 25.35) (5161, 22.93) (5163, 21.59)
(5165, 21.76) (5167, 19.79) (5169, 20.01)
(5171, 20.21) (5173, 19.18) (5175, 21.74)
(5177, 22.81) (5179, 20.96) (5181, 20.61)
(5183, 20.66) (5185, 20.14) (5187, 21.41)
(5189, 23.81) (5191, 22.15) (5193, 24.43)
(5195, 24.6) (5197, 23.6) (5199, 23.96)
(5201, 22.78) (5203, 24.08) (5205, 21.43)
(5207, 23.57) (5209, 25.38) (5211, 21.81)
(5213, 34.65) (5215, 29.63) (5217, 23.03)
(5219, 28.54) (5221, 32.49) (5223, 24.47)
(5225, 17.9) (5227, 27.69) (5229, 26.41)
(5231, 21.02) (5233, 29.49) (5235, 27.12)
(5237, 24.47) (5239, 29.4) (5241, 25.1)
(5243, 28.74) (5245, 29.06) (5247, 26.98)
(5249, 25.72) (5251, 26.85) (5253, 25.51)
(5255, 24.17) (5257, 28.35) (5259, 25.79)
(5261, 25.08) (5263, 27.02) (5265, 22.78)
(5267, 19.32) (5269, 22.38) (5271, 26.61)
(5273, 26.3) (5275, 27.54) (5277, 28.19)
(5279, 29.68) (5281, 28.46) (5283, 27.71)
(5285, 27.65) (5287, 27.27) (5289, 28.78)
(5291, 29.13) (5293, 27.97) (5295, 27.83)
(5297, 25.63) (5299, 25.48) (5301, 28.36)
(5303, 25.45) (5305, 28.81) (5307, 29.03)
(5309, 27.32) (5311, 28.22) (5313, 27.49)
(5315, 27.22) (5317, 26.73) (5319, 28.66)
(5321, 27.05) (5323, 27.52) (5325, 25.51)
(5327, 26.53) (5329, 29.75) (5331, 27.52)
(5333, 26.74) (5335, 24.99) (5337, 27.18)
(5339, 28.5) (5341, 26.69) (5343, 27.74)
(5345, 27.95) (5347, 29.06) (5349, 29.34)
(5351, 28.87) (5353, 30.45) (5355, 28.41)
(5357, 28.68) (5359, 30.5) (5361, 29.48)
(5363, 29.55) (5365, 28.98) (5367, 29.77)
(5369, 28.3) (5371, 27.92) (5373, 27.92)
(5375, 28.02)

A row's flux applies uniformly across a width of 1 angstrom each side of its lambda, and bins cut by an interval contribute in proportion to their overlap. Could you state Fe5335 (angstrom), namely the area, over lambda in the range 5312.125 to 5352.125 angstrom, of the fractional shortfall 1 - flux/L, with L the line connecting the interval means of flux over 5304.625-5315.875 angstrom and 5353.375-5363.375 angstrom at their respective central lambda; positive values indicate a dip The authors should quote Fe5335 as 1.5 angstrom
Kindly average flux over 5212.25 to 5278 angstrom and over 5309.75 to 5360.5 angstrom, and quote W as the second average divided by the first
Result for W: 1.06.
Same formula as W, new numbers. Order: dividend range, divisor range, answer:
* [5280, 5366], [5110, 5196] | 1.20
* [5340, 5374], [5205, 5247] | 1.09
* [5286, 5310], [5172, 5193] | 1.28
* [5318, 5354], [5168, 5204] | 1.26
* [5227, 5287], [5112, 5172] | 1.12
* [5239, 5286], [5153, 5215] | 1.15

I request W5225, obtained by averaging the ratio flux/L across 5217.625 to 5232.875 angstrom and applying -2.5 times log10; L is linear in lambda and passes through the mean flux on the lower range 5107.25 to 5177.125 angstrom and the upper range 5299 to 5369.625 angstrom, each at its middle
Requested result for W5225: -0.011 mag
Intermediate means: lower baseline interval 23.4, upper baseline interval 28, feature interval 25.7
